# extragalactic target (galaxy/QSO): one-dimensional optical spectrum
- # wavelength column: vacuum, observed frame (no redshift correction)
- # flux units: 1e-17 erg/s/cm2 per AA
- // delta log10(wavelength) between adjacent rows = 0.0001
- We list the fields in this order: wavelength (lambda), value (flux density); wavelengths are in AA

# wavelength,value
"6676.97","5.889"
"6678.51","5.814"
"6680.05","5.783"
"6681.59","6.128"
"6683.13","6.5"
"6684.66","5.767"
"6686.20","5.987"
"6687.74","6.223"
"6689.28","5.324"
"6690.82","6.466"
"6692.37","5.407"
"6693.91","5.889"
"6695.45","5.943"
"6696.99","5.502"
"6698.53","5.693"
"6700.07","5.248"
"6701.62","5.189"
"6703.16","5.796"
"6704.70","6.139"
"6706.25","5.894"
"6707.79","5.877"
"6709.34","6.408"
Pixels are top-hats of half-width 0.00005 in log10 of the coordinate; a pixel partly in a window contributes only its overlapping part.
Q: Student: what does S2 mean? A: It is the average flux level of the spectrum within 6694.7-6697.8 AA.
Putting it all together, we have 5.73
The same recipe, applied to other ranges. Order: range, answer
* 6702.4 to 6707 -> 5.94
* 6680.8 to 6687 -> 6.1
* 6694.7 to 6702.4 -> 5.52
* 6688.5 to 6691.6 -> 5.88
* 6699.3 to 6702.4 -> 5.22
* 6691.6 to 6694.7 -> 5.65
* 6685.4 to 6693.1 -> 5.88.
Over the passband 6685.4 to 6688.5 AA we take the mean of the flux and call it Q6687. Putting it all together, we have 6.1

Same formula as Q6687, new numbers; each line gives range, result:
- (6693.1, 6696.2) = 5.91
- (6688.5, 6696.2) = 5.8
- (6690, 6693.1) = 5.92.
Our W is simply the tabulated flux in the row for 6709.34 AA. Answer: 6.408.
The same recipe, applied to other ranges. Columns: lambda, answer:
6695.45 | 5.943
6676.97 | 5.889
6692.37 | 5.407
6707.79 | 5.877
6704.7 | 6.139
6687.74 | 6.223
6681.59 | 6.128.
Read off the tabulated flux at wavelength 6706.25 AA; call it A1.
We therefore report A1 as 5.894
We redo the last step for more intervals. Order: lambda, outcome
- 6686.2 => 5.987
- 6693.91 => 5.889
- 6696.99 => 5.502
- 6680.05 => 5.783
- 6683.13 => 6.5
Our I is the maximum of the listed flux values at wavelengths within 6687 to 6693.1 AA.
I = 6.466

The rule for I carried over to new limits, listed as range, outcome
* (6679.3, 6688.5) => 6.5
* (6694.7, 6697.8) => 5.943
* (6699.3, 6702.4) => 5.248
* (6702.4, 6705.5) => 6.139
